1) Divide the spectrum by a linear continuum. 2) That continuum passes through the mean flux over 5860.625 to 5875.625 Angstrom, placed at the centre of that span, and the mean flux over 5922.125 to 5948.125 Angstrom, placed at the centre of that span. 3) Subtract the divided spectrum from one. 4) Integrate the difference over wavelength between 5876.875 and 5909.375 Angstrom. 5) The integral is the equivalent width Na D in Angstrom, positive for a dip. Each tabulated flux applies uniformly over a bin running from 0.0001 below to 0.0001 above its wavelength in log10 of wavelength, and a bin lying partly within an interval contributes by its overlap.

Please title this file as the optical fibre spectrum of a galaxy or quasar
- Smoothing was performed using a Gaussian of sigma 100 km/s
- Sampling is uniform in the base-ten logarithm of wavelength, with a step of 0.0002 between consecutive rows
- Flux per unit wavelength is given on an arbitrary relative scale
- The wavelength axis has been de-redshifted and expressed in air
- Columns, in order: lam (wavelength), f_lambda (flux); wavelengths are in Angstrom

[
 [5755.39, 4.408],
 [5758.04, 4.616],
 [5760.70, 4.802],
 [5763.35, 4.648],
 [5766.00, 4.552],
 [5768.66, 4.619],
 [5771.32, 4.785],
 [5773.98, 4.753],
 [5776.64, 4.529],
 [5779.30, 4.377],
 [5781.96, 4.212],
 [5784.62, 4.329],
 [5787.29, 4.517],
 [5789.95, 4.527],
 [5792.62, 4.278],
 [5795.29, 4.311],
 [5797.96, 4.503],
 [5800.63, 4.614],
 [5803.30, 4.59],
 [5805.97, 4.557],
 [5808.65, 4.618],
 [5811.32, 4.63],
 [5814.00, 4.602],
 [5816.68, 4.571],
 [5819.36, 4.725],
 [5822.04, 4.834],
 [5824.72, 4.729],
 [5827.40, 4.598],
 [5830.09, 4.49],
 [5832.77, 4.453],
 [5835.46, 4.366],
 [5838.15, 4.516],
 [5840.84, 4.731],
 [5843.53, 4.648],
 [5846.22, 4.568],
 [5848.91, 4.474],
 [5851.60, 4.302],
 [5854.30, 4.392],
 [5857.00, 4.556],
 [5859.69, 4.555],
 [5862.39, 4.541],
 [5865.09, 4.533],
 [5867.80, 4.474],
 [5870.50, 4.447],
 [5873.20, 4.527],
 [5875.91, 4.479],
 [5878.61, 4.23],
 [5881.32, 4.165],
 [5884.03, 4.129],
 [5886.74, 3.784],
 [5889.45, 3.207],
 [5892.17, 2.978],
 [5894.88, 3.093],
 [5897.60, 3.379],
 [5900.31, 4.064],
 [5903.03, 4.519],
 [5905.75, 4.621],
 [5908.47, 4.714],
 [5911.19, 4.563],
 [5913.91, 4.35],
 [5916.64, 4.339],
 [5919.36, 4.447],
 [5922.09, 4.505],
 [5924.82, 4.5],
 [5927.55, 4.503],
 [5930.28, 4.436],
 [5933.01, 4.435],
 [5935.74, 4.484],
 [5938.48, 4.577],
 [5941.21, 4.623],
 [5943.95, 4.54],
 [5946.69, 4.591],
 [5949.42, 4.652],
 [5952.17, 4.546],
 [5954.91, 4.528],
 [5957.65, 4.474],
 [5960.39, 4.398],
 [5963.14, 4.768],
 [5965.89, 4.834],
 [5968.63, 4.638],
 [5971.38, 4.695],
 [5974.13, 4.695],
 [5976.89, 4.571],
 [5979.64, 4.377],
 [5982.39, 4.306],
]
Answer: 4.37 Angstrom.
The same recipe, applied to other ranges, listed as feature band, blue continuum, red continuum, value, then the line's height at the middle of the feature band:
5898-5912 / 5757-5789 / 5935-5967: 0.5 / 4.58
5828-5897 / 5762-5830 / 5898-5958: 4.0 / 4.52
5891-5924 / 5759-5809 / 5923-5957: 2.8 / 4.53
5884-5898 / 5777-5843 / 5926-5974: 3.7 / 4.56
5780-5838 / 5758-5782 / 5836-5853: 0.5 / 4.57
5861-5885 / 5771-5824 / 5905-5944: 0.7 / 4.52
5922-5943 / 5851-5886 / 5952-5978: 0.2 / 4.55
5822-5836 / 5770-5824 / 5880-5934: -0.4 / 4.43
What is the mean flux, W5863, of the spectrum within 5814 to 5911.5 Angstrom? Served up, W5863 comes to 4.33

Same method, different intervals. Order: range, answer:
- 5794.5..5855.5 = 4.56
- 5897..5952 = 4.46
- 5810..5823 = 4.67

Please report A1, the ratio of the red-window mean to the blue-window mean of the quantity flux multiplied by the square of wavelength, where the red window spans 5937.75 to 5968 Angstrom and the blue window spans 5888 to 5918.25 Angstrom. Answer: 1.17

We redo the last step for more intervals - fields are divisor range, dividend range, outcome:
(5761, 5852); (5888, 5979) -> 1.00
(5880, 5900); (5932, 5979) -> 1.32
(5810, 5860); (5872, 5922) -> 0.92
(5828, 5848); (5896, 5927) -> 0.98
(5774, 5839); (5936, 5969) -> 1.07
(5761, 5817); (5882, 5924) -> 0.93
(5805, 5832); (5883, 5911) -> 0.86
